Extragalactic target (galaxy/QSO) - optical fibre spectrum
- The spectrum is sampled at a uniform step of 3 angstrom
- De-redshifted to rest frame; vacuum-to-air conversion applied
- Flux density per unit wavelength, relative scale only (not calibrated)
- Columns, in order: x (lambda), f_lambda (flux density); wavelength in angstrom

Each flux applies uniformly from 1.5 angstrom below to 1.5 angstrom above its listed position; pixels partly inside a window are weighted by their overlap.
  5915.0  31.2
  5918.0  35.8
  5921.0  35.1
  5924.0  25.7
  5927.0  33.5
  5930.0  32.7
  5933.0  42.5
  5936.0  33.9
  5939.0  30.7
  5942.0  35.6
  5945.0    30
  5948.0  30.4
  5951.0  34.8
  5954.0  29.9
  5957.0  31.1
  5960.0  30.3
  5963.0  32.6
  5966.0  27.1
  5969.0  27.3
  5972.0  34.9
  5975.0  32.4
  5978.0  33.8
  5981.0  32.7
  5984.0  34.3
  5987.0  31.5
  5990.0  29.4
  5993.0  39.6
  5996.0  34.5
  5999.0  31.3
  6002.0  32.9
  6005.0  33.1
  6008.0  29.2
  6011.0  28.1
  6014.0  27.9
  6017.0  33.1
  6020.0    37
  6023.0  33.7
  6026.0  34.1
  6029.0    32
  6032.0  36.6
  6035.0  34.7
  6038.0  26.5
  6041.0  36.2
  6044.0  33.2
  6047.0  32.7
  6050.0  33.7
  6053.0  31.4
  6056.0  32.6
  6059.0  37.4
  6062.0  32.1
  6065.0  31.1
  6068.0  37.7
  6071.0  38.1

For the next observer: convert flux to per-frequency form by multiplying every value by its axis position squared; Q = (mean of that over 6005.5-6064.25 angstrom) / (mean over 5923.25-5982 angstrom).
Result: 1.0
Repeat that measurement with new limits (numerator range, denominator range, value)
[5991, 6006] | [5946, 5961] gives 1.11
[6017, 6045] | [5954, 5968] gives 1.15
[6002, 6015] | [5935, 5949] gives 0.96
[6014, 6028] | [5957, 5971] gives 1.16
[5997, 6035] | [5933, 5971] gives 1.05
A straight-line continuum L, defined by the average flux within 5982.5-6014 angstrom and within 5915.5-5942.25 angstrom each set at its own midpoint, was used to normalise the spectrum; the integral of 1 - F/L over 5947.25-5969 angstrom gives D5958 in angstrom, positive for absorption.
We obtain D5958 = 1.6 angstrom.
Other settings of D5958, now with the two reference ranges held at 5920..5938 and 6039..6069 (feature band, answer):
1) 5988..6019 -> 1.6 angstrom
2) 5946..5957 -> 0.7 angstrom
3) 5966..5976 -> 0.9 angstrom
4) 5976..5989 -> 0.3 angstrom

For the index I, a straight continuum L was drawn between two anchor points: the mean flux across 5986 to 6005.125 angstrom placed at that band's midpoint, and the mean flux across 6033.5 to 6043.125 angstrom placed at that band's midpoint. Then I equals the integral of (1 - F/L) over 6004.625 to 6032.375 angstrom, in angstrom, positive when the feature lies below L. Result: 0.5 angstrom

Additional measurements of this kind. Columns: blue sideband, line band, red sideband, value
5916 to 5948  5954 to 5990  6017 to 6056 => 2.1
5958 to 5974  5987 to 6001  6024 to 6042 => -0.8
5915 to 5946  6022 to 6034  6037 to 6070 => -0.3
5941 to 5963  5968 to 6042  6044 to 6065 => -0.5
